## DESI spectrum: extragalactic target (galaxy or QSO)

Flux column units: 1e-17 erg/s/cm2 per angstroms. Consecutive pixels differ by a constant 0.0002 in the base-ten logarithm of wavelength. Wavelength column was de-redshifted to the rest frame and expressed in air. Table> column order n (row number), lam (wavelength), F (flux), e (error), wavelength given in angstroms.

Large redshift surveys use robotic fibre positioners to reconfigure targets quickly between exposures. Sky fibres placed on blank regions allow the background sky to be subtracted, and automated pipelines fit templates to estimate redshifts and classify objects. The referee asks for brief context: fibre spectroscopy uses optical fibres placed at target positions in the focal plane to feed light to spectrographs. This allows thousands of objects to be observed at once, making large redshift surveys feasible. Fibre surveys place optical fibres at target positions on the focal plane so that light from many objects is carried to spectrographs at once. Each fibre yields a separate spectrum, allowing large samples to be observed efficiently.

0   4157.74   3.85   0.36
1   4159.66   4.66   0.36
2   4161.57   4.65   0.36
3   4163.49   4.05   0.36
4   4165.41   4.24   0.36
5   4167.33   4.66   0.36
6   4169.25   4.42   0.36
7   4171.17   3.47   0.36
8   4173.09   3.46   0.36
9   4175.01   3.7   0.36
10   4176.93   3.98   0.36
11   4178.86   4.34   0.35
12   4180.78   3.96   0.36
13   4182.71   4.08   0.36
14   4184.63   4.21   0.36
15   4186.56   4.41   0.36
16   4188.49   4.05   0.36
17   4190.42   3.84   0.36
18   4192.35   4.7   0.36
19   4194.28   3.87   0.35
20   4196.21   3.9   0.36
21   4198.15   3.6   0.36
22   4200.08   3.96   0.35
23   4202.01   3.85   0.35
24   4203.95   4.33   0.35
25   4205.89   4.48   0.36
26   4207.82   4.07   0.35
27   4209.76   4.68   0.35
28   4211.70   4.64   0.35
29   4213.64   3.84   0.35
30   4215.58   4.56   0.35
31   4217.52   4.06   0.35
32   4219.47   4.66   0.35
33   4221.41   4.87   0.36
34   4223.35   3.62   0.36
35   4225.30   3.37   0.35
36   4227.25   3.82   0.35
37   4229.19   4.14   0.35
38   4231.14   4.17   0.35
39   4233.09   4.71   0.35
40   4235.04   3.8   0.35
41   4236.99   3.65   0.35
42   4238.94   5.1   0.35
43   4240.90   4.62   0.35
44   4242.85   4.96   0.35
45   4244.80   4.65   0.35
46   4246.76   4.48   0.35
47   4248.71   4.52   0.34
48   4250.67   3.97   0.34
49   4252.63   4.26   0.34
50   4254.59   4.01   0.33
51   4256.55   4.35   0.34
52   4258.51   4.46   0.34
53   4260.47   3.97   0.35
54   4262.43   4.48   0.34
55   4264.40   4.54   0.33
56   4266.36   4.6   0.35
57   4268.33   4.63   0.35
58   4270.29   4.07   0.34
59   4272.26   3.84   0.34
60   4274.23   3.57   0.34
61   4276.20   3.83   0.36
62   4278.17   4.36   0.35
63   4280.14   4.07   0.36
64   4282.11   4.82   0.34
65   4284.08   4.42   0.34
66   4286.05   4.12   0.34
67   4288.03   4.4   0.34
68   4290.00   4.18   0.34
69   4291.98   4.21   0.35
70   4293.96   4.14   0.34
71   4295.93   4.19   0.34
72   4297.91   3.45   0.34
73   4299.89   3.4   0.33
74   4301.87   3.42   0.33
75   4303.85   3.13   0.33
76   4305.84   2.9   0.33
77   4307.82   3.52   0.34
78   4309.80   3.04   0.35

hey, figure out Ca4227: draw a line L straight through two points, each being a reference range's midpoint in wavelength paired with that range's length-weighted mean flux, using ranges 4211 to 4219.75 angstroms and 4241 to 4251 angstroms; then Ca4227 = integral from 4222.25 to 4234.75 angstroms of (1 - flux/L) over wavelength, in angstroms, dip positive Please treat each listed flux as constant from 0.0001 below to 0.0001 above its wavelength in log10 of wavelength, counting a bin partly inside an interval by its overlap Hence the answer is 1.3 angstroms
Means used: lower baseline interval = 4.32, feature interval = 3.97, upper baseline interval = 4.56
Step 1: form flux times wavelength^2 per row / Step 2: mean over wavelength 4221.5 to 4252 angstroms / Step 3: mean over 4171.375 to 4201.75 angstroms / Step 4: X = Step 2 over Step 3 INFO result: 1.09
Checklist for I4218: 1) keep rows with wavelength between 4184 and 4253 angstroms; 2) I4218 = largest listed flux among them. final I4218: 5.1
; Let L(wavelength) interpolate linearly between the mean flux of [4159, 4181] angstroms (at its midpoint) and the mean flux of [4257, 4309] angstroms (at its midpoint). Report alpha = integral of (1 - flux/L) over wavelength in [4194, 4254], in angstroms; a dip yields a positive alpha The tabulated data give -2.3 angstroms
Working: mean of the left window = 4.13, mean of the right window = 4.03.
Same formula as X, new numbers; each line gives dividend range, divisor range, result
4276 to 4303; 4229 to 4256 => 0.95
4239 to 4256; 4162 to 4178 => 1.15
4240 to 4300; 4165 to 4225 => 1.07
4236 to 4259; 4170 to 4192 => 1.15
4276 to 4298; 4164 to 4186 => 1.10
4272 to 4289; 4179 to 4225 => 1.04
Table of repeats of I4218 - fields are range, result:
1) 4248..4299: 4.82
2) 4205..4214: 4.68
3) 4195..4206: 4.48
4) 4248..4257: 4.52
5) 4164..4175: 4.66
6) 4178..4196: 4.7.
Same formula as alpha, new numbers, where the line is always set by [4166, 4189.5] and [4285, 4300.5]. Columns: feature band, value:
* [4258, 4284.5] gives -1.4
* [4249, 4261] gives -0.5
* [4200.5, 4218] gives -1.0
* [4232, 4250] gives -2.0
